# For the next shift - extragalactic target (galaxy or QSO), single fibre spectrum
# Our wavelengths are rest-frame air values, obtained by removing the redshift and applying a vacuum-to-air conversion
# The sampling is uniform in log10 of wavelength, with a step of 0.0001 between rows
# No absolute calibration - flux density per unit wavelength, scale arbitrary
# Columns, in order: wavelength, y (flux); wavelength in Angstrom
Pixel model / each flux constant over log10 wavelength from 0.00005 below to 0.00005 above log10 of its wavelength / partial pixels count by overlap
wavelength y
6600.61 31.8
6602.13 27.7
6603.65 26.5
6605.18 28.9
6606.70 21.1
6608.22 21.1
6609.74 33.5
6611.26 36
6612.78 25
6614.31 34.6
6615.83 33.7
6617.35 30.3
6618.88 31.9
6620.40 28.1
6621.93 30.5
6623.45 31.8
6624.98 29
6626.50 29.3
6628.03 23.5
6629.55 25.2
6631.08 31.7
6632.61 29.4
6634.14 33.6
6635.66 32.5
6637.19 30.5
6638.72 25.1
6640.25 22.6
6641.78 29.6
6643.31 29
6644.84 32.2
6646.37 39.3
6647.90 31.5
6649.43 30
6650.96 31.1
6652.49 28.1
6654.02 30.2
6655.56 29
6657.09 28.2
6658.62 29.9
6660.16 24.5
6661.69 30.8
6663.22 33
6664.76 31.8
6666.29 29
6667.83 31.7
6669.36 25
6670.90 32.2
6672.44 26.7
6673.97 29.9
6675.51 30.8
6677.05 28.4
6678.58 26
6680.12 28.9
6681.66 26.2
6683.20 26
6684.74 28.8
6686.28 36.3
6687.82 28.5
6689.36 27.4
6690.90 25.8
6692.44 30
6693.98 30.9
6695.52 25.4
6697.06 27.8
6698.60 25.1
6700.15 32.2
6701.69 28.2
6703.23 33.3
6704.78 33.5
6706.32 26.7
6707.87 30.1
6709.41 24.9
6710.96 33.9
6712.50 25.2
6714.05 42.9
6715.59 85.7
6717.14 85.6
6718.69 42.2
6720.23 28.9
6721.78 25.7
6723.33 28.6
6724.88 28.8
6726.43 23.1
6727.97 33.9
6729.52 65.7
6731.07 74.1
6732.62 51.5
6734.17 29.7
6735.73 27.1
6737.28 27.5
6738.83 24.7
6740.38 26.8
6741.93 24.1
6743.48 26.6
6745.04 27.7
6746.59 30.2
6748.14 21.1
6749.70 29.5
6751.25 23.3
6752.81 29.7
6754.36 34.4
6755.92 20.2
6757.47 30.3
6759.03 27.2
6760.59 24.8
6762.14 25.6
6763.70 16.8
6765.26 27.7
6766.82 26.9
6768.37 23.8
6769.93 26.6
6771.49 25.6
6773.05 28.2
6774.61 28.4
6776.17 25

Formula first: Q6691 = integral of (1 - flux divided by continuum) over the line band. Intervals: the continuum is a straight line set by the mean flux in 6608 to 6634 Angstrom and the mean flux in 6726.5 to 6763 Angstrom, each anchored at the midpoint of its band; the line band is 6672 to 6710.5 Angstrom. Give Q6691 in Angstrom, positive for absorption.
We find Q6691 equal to 2.8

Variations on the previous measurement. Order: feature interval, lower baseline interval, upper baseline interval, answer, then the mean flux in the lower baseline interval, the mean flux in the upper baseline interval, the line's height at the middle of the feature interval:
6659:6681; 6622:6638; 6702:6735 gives 3.4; 29.7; 40.5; 34.6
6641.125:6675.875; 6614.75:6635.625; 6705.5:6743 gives 2.7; 30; 38.1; 32.7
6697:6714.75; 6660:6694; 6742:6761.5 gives -1.3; 29.1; 27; 28.3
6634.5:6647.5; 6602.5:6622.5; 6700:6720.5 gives 0.9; 29.3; 40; 32.4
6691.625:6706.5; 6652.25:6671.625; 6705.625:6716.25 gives 2.7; 29.5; 38.1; 36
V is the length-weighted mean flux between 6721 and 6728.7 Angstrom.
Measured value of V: 28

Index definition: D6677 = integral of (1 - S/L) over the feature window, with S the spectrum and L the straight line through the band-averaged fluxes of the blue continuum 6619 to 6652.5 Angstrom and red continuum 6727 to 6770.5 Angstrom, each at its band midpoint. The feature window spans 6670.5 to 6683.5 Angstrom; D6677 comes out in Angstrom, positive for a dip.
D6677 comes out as 0.8 Angstrom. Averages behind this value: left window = 29.8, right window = 30.6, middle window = 28.3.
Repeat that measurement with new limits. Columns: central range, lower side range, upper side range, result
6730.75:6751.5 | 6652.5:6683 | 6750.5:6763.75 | -3.22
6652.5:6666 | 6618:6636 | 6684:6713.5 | -0.04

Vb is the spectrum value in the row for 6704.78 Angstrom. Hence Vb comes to 33.5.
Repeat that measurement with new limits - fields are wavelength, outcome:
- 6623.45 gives 31.8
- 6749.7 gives 29.5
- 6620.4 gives 28.1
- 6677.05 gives 28.4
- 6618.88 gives 31.9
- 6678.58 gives 26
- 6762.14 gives 25.6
